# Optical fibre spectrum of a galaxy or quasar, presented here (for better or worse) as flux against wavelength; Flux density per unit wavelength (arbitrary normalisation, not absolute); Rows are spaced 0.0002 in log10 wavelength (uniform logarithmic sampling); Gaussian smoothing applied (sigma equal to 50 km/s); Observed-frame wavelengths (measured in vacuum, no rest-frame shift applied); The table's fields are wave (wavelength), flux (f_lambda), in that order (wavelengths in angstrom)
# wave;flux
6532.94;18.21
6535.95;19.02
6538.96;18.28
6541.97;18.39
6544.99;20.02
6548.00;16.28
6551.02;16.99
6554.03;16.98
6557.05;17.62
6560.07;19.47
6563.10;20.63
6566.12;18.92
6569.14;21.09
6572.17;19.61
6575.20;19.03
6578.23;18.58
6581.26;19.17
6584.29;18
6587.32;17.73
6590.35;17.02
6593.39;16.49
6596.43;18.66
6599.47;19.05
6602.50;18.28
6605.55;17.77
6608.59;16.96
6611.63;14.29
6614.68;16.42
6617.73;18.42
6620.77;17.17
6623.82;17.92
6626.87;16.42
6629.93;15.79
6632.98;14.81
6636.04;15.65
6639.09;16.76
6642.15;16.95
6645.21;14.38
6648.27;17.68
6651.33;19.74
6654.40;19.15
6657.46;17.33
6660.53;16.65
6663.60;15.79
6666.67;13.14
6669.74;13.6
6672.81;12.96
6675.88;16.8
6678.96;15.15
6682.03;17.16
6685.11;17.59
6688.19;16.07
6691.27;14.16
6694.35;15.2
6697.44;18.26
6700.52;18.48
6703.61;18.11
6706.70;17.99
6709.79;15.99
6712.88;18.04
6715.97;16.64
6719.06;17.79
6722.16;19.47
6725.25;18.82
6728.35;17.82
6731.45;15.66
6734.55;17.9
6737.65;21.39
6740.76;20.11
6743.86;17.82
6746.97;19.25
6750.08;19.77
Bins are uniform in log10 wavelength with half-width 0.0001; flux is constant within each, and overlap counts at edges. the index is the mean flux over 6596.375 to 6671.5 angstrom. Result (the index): 16.7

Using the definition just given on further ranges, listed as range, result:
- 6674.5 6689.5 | 16.6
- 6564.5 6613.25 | 18.2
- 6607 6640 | 16.4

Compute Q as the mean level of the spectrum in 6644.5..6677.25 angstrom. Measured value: 16.2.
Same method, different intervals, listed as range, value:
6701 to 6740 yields 18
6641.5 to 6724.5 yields 16.7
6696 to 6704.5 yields 18.3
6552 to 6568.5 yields 18.8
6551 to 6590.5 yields 18.8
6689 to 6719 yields 17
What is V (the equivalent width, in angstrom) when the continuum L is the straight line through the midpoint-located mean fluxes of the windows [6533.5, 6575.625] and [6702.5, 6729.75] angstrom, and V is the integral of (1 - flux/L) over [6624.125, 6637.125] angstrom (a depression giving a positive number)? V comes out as 1.7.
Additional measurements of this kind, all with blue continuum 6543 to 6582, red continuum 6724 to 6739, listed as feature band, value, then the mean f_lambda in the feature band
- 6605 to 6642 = 4.1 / 16.5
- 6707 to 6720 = 0.8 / 17.2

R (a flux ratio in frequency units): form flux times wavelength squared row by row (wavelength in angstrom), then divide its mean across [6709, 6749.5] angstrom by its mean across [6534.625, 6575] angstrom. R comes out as 1.03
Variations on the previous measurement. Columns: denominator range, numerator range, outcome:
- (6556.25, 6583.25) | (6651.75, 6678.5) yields 0.84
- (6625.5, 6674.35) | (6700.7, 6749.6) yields 1.16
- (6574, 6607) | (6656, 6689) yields 0.88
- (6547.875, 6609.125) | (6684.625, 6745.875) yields 1.00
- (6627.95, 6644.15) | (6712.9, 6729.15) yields 1.17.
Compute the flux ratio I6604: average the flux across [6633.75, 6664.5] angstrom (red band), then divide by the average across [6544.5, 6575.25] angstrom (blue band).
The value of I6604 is 0.91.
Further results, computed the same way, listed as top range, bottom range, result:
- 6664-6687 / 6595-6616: 0.88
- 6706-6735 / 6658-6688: 1.13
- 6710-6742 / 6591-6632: 1.06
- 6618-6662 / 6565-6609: 0.92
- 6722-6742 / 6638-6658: 1.07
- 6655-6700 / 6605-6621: 0.95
